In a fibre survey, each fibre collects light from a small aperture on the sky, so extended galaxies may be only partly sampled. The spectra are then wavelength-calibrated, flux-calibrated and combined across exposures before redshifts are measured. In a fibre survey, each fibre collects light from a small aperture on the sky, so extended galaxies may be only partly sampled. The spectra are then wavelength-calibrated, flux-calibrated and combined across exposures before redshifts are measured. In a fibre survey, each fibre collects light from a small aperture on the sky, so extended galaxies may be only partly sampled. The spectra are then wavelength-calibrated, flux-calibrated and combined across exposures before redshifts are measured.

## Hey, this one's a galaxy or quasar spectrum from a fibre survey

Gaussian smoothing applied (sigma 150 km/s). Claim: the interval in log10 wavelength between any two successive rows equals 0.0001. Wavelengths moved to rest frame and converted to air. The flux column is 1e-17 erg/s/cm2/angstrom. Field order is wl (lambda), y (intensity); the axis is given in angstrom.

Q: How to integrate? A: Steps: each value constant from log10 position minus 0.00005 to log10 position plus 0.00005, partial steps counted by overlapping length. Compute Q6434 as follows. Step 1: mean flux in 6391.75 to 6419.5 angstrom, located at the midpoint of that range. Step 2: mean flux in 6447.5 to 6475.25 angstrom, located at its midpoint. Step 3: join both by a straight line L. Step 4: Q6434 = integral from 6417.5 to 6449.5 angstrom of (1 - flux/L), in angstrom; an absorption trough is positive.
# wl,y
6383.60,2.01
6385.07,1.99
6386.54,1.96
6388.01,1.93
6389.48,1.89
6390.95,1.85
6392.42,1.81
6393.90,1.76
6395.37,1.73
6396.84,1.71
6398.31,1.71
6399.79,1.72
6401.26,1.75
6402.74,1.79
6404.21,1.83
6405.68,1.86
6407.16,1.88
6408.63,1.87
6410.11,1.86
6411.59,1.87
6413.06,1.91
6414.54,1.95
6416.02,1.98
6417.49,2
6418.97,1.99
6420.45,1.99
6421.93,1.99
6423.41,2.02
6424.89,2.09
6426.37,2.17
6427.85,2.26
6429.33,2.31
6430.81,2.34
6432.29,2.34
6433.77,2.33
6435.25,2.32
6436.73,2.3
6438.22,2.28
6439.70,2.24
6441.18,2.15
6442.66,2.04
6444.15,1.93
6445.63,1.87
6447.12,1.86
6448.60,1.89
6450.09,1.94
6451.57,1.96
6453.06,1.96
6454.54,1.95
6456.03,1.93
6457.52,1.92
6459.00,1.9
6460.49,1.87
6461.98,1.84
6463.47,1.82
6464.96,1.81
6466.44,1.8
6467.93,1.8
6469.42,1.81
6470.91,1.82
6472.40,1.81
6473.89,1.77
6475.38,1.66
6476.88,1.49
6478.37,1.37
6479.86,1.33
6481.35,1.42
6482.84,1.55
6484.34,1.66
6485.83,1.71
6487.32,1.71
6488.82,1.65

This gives -4.7 angstrom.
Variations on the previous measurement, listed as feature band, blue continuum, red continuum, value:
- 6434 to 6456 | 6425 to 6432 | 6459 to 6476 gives 0.2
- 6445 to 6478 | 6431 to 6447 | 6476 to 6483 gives -1.6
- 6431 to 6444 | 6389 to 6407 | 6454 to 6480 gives -3.4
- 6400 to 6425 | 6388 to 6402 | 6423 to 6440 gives 1.2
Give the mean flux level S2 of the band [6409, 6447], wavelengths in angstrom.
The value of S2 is 2.09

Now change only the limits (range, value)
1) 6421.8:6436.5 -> 2.23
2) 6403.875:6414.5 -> 1.88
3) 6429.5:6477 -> 1.97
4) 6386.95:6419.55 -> 1.85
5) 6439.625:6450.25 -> 1.98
